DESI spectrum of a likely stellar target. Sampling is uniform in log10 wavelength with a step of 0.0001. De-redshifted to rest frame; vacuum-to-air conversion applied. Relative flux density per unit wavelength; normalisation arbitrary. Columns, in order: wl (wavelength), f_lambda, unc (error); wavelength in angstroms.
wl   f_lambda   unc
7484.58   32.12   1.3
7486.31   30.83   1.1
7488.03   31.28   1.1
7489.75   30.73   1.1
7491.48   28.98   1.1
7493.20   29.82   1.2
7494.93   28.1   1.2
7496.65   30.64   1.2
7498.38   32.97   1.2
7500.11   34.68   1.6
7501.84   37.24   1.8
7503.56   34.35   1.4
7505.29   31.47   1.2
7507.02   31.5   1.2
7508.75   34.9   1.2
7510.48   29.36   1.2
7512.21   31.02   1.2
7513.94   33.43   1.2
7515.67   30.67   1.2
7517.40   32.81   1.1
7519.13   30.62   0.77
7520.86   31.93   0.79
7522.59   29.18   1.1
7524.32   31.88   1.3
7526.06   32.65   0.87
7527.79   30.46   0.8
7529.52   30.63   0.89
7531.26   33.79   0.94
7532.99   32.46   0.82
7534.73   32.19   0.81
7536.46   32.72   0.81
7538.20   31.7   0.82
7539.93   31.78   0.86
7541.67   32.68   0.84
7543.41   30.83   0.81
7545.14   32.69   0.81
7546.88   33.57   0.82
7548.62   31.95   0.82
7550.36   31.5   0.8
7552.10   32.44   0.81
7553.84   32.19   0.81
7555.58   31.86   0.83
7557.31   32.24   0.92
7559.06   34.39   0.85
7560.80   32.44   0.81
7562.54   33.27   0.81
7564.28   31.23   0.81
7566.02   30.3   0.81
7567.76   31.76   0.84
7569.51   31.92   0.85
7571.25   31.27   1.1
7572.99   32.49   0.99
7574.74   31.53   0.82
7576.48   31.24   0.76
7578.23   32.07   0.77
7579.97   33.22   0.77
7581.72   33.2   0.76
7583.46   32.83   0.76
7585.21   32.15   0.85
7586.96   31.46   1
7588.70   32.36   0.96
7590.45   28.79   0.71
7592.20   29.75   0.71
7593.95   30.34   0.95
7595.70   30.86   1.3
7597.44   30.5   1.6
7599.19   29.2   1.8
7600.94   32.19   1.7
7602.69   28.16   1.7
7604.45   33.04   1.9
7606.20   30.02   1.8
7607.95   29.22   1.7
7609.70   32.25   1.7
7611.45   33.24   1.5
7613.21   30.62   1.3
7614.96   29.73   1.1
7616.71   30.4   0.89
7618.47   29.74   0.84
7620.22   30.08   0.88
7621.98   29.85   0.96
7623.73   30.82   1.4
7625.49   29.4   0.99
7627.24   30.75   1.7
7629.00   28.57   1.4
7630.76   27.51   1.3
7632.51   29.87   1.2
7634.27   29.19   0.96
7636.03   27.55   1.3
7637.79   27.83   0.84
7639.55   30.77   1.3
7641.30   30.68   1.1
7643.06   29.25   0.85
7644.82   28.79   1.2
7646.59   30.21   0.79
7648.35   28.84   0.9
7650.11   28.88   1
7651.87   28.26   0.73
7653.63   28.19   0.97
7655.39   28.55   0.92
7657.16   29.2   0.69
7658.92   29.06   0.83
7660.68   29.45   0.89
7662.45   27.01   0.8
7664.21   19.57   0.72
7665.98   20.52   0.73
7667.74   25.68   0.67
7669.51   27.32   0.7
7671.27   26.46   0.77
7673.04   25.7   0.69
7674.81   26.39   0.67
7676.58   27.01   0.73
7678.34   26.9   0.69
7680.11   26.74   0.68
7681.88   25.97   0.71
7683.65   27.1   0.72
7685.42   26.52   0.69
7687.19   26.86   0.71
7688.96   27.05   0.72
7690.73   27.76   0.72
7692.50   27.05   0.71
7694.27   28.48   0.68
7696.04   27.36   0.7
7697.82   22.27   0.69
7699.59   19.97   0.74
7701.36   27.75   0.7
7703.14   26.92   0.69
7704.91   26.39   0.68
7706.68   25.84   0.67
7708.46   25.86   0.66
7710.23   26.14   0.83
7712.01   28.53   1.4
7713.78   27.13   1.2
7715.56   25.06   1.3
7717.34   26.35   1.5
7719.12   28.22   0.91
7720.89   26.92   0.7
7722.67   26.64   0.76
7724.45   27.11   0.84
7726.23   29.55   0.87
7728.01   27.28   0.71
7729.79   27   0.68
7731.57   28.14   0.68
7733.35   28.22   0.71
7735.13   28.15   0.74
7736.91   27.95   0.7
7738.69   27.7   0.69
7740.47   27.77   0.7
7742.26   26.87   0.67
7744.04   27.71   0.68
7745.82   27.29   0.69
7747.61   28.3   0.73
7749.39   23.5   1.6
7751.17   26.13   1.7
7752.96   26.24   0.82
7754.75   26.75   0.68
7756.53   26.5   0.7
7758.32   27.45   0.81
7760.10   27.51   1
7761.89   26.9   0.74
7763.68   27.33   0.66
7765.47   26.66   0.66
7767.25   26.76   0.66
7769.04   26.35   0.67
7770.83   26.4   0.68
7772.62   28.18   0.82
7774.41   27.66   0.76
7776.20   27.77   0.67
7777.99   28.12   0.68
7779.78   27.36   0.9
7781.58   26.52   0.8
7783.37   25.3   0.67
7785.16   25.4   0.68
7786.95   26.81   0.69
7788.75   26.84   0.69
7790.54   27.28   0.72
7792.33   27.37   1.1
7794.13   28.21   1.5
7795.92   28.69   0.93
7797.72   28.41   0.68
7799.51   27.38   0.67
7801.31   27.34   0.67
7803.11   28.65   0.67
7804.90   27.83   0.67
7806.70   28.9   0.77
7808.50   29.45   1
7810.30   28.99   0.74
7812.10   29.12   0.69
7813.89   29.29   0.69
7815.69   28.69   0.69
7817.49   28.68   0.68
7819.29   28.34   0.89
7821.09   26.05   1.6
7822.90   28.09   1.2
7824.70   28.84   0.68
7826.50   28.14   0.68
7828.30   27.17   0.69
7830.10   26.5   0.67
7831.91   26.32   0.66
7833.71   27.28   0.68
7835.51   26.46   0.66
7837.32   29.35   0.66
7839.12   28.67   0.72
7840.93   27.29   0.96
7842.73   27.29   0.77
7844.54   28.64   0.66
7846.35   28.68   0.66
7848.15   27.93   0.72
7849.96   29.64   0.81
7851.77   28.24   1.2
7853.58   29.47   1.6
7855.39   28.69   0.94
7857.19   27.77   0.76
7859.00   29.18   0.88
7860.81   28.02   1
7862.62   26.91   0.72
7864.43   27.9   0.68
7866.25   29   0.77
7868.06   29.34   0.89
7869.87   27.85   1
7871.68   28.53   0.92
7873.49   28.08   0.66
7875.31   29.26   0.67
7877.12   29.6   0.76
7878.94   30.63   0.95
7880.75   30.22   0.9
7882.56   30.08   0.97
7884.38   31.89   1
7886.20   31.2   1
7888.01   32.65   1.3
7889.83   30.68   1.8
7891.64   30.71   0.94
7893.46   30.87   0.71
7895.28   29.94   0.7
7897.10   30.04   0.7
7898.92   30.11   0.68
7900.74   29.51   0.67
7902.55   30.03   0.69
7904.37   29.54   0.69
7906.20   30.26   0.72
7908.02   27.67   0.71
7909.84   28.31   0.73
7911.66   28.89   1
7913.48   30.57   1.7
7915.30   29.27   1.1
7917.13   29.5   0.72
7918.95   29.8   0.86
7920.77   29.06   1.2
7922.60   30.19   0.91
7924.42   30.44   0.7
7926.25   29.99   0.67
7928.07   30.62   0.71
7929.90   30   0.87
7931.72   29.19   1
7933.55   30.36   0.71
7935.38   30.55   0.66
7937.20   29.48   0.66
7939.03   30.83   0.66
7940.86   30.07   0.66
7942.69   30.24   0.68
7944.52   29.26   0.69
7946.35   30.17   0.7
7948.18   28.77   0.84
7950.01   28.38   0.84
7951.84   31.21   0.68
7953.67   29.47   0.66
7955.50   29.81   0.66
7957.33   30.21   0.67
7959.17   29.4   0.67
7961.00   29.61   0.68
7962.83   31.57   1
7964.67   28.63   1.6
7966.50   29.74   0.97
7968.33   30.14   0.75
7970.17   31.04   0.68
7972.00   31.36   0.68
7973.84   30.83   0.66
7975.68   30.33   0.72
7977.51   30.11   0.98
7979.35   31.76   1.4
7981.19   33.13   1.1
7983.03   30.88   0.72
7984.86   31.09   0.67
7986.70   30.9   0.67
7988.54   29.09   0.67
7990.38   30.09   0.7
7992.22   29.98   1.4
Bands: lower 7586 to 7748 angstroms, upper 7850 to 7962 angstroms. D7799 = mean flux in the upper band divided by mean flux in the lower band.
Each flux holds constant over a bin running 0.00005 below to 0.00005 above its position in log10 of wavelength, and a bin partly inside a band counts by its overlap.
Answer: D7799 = 1.1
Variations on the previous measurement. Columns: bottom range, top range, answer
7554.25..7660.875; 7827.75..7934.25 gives 0.96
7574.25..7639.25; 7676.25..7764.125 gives 0.88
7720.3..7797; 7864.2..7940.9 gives 1.10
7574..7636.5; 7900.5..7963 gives 0.97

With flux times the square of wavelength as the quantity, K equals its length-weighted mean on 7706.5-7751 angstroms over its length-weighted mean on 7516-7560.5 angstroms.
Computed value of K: 0.89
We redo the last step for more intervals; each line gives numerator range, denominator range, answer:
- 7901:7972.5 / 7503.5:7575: 1.03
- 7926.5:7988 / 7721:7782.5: 1.17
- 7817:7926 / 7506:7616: 0.99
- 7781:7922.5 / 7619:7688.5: 1.08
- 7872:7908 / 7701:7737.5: 1.16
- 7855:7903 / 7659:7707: 1.19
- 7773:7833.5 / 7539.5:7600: 0.93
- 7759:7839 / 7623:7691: 1.03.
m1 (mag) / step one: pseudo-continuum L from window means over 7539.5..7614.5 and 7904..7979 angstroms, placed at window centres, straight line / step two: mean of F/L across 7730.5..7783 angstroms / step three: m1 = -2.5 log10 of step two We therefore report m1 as 0.14 mag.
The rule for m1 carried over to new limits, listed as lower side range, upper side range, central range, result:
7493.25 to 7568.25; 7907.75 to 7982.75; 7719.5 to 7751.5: 0.14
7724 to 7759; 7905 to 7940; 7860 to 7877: 0.02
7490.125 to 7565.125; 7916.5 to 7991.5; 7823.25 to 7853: 0.10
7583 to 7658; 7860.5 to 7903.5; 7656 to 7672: 0.15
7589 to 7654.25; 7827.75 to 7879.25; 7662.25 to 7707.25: 0.14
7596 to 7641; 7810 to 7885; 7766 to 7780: 0.06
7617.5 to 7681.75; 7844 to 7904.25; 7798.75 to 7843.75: 0.04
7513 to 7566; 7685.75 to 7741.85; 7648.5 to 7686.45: 0.06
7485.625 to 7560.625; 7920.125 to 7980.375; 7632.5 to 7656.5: 0.09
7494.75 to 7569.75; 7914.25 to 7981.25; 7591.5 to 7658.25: 0.07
